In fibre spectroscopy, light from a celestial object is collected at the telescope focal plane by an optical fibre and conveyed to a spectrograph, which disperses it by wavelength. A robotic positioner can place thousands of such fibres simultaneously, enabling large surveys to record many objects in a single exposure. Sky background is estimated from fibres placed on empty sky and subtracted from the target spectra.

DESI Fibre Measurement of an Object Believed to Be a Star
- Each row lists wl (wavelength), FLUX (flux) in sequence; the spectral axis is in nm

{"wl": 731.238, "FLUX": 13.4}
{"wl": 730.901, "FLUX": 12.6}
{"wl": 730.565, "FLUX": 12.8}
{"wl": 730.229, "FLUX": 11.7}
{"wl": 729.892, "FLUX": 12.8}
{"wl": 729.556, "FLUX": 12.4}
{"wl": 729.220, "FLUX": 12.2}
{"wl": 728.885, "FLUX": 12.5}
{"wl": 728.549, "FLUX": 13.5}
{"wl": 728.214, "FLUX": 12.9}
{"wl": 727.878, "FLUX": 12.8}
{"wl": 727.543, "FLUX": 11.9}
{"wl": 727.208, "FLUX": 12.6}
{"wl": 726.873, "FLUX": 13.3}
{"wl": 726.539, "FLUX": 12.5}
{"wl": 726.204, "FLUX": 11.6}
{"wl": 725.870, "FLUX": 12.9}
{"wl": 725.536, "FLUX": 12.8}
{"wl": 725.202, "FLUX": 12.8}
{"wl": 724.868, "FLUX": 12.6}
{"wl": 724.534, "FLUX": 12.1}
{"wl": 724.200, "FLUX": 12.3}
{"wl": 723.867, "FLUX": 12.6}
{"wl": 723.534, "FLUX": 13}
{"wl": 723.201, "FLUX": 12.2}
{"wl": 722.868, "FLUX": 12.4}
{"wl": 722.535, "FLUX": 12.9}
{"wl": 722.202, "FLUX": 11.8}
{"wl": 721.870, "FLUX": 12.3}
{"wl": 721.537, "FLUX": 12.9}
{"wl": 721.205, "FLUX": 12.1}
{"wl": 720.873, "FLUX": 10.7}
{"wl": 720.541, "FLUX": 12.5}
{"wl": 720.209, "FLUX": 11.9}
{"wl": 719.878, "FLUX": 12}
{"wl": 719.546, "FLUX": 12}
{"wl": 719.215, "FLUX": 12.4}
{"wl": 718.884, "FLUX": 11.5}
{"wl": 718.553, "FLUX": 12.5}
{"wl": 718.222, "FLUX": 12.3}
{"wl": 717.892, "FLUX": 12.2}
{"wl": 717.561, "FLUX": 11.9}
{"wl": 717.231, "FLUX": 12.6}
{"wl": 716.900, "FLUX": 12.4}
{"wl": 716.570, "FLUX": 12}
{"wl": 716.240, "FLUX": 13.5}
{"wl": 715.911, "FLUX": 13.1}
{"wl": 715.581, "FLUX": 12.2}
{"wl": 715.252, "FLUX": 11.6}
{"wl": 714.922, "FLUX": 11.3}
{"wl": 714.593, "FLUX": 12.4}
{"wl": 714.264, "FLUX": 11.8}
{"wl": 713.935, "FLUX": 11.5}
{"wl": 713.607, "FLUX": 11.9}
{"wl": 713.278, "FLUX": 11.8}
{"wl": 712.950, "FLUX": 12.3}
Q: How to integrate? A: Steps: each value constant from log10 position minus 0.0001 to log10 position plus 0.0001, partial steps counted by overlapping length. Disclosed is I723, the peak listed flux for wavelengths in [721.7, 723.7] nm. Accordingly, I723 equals 13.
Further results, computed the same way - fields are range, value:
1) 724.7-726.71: 12.9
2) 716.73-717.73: 12.6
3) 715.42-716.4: 13.5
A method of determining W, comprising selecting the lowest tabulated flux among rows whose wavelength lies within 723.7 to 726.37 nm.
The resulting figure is 11.6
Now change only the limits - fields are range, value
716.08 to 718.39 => 11.9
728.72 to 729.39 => 12.2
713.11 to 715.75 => 11.3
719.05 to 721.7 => 10.7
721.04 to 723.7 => 11.8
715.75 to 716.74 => 12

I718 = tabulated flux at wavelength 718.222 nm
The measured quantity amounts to 12.3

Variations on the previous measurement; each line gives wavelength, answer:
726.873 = 13.3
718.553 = 12.5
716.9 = 12.4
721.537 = 12.9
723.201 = 12.2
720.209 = 11.9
